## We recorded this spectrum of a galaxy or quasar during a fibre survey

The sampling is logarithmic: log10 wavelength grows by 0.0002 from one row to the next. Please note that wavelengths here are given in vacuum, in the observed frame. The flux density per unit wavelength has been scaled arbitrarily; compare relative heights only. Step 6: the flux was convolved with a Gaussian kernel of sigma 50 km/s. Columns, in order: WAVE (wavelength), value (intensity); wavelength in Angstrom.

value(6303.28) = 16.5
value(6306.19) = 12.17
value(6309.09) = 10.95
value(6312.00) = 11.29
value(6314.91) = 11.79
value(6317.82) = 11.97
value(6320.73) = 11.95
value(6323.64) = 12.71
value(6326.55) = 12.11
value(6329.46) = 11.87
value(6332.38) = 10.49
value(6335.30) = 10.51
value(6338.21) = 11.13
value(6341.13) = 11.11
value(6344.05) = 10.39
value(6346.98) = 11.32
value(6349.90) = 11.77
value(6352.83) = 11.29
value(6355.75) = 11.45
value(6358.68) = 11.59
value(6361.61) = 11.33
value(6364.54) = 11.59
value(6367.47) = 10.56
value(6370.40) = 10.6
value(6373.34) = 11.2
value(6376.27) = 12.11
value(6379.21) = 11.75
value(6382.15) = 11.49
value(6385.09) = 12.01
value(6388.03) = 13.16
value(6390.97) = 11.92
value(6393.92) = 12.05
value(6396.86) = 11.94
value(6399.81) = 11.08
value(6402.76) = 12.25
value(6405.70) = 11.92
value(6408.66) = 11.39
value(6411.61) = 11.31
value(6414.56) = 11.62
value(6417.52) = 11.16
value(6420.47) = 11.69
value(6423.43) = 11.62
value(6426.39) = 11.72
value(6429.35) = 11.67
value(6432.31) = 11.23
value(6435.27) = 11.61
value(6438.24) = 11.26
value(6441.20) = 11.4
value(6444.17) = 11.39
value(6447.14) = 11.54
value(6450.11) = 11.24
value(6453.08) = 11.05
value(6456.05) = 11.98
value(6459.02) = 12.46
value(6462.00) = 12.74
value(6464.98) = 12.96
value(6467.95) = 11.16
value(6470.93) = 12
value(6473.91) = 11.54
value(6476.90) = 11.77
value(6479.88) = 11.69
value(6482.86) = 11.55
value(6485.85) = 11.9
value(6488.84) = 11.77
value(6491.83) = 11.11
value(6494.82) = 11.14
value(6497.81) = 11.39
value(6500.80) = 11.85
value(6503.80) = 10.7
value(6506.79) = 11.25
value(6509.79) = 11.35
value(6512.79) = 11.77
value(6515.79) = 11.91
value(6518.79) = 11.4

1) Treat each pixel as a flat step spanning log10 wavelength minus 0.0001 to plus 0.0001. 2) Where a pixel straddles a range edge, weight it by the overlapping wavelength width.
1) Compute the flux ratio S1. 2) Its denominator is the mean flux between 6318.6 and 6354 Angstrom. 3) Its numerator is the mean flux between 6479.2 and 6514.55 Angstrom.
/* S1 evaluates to 1.00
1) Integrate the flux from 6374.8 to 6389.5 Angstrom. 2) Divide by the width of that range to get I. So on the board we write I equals 12.1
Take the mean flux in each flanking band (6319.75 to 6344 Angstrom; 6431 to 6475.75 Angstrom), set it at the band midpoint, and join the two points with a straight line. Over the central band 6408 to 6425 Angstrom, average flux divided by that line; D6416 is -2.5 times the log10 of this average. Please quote 0.01 mag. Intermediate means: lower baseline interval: 11.4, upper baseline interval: 11.7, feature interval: 11.5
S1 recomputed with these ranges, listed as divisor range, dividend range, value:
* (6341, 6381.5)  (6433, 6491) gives 1.04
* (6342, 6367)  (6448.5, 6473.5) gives 1.06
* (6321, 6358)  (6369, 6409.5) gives 1.04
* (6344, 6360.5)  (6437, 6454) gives 1.00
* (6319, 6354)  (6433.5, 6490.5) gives 1.03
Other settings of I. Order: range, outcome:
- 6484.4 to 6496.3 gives 11.5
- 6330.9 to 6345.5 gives 10.7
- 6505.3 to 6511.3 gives 11.3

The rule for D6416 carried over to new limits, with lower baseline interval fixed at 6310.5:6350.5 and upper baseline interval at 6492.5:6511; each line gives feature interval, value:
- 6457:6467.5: -0.11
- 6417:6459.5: -0.02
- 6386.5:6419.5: -0.04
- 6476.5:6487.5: -0.04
